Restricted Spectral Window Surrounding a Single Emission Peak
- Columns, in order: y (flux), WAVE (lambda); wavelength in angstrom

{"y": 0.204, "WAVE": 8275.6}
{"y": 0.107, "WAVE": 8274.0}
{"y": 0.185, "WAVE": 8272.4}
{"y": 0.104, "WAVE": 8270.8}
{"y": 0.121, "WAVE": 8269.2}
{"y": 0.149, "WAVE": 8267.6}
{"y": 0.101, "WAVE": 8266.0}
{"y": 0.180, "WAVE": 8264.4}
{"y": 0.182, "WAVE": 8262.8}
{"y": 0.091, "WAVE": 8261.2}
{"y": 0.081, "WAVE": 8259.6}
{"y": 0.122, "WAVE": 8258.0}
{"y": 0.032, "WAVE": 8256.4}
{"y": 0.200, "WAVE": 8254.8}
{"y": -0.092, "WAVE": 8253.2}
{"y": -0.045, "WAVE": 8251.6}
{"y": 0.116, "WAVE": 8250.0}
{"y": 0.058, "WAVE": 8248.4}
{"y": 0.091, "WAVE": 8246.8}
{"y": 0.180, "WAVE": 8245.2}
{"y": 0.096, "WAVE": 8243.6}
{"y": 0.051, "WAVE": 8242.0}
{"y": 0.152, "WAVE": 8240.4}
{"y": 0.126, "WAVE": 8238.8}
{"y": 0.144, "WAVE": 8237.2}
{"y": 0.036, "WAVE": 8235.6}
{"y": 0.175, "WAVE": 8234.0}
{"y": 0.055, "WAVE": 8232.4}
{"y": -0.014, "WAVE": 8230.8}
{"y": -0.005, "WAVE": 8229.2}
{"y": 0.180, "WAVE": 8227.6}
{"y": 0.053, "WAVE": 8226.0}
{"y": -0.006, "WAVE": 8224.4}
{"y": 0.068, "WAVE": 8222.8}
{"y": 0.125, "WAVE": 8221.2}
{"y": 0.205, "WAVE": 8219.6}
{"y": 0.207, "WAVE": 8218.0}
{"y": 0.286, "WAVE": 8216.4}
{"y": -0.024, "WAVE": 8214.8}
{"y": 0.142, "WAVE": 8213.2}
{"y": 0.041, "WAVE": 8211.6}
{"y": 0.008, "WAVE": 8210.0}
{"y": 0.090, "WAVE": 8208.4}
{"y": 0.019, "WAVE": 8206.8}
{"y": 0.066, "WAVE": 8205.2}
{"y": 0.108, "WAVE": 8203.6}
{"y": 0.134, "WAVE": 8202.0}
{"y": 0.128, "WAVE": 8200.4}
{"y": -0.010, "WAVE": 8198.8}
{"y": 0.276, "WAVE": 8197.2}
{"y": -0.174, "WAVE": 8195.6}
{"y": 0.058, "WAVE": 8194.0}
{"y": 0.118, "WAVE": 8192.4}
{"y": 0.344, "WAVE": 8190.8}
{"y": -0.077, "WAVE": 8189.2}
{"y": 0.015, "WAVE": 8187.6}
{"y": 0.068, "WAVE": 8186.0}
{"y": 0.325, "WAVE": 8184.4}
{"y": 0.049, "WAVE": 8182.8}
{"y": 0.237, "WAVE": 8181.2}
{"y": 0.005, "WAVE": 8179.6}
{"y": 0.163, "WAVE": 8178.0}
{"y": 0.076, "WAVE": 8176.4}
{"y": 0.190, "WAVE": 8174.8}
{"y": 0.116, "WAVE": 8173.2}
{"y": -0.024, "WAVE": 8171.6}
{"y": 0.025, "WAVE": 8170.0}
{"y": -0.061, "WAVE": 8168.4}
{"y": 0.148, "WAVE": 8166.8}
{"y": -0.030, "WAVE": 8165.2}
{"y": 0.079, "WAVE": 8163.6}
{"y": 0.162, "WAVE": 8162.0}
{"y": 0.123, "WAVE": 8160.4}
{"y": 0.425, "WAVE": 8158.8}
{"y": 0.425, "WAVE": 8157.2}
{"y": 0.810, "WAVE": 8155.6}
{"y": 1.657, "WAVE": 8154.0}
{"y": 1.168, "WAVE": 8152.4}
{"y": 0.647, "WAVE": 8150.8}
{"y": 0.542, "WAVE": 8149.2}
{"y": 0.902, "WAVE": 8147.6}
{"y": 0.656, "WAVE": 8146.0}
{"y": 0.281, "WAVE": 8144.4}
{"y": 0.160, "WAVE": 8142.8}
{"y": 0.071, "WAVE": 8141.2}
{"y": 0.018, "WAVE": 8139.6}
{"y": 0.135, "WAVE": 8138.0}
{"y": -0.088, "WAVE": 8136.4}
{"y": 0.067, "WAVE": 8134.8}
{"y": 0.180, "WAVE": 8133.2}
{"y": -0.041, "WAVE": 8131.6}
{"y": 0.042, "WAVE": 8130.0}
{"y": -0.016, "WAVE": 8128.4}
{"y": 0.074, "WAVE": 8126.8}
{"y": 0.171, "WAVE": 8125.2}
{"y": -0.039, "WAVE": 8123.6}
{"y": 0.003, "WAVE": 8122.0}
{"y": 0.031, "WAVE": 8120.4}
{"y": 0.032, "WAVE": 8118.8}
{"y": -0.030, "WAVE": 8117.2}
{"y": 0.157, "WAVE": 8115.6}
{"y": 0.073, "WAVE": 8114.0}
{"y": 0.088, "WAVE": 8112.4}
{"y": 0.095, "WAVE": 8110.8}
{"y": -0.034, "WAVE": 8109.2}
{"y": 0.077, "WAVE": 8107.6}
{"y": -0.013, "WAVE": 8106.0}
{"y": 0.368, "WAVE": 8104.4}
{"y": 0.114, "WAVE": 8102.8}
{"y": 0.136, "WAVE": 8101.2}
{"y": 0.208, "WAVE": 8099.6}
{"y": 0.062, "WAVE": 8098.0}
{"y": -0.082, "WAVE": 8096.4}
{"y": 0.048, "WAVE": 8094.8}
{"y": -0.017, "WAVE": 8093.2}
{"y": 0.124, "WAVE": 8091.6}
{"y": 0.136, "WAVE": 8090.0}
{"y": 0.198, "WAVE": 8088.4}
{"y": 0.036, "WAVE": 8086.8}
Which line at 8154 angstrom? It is [O II] 3727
